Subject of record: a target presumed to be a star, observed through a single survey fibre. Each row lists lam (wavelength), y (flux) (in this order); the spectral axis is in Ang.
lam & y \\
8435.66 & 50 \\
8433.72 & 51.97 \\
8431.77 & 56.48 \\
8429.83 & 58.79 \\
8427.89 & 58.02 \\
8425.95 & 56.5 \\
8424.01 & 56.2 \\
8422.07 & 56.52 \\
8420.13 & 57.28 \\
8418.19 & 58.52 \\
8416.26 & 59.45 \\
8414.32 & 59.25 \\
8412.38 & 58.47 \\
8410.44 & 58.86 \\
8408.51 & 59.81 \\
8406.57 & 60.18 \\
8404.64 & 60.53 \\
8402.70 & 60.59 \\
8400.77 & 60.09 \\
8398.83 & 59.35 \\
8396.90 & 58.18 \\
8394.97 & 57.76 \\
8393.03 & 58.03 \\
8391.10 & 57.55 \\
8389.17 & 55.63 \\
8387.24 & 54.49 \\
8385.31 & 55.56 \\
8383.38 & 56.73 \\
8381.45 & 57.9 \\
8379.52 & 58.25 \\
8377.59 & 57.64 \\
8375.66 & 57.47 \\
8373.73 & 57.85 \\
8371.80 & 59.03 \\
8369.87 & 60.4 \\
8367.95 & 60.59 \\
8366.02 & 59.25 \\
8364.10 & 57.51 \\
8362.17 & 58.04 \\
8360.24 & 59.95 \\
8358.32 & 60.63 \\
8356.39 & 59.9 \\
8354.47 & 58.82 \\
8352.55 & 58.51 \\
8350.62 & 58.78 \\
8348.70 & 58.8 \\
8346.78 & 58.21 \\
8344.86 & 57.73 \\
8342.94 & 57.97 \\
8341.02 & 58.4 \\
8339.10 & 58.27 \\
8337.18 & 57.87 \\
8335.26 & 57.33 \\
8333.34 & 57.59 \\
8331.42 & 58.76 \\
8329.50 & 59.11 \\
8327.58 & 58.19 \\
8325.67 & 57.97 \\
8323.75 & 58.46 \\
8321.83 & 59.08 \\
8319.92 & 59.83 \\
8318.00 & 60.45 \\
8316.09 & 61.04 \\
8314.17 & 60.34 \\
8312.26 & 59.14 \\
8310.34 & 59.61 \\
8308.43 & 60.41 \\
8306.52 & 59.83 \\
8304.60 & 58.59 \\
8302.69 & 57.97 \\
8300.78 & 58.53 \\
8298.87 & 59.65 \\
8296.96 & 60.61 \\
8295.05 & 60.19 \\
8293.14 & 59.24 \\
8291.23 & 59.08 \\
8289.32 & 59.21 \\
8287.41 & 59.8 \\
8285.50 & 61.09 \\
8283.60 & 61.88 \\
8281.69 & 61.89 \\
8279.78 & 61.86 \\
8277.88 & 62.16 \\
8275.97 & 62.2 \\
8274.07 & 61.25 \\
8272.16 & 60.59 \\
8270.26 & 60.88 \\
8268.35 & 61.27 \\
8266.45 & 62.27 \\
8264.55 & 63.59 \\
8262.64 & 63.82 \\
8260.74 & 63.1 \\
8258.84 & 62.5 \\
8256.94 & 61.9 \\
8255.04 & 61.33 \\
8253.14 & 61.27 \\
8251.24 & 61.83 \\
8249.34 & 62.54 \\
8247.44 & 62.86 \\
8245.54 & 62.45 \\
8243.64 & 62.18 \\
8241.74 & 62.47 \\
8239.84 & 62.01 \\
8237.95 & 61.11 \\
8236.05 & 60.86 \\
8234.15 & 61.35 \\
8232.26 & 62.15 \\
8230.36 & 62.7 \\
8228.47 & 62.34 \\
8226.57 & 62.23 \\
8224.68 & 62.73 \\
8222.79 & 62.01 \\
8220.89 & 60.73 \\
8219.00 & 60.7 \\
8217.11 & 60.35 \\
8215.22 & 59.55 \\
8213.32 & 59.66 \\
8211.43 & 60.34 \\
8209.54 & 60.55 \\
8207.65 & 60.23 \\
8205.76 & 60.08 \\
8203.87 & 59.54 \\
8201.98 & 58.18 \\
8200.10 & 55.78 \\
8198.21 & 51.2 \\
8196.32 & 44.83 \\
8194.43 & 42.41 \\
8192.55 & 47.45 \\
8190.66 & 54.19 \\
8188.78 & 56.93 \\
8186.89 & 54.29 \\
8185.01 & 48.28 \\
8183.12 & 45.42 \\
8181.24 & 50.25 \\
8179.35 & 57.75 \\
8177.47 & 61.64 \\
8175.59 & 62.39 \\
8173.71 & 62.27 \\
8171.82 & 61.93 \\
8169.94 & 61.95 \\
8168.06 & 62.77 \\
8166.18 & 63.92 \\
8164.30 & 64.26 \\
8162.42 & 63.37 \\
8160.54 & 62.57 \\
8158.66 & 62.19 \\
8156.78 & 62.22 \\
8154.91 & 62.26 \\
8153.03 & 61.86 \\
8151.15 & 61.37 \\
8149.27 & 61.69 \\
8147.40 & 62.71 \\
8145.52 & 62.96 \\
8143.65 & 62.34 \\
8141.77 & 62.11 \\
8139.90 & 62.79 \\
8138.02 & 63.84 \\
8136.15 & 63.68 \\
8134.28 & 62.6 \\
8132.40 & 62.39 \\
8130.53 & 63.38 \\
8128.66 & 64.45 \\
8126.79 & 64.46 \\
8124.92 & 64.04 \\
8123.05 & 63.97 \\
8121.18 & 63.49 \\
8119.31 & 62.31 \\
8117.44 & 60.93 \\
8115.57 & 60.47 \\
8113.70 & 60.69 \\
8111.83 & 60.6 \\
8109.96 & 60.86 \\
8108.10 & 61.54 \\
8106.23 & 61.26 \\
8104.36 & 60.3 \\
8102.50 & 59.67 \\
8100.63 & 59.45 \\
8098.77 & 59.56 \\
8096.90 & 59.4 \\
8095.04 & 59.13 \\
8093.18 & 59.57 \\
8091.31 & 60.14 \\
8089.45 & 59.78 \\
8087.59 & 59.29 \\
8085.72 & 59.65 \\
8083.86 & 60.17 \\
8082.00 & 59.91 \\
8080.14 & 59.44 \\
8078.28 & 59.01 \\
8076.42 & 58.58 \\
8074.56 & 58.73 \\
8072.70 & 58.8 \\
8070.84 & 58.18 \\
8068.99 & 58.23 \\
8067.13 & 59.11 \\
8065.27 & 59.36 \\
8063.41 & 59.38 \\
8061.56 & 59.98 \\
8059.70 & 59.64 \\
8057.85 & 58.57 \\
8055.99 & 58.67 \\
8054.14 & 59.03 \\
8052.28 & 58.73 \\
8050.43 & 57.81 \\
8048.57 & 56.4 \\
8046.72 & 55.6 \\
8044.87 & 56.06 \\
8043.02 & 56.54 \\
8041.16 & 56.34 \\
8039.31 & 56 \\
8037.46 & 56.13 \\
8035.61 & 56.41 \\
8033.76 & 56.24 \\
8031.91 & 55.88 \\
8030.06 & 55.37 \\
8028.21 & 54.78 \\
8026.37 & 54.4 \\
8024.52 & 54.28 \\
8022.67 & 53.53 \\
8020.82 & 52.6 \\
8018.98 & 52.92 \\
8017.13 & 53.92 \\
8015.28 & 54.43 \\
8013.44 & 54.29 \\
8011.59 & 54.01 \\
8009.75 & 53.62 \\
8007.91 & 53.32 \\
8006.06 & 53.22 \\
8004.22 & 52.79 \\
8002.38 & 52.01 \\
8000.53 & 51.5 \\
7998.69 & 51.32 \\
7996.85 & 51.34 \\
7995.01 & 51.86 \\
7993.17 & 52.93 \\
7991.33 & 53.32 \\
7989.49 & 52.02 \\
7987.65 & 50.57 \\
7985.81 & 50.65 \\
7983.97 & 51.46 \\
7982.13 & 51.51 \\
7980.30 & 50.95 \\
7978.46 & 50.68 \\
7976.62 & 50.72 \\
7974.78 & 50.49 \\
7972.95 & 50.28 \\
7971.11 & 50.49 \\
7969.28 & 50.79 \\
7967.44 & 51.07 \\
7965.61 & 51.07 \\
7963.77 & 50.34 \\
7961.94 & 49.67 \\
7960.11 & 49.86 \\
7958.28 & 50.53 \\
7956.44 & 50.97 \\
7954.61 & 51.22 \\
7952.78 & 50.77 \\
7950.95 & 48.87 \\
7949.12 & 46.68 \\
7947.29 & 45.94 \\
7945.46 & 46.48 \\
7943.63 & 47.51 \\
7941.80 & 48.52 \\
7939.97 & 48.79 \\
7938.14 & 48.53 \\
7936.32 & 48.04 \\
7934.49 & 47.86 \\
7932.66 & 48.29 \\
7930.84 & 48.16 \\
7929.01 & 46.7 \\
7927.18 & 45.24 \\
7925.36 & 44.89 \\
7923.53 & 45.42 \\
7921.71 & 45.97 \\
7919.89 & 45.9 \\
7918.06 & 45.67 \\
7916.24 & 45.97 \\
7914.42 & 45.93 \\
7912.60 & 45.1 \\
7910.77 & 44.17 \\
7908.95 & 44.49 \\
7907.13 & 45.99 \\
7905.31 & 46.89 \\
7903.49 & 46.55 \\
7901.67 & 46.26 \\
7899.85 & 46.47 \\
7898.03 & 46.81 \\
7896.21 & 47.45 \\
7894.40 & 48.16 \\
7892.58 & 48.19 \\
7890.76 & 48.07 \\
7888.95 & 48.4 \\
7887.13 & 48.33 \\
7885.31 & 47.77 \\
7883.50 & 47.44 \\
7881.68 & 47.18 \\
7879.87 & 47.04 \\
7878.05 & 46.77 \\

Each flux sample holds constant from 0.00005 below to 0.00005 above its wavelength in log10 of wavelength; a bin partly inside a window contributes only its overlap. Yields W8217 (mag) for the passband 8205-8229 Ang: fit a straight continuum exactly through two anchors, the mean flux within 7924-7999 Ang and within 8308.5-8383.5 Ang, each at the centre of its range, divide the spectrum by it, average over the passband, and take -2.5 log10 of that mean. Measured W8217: -0.095 mag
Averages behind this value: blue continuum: 49.7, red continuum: 58.8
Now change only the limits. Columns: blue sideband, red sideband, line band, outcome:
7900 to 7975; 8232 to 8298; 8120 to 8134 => -0.14 mag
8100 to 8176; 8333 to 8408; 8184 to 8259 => 0.04 mag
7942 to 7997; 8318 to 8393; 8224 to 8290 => -0.10 mag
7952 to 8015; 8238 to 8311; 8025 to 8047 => -0.05 mag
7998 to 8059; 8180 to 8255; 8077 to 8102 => -0.07 mag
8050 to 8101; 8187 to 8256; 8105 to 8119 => -0.03 mag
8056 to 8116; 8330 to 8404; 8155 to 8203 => 0.04 mag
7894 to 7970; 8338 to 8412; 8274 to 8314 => -0.07 mag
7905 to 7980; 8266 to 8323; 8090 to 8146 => -0.14 mag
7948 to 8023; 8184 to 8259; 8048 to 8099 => -0.09 mag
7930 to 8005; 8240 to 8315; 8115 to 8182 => -0.10 mag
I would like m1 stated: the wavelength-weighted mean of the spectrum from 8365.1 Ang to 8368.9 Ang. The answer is 59.9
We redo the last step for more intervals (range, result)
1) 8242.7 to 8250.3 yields 62.5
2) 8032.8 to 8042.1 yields 56.2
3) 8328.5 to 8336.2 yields 58.2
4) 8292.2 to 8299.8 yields 59.9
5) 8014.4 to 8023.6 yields 53.4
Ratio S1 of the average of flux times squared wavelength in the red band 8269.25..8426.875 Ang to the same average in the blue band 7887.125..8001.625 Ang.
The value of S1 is 1.34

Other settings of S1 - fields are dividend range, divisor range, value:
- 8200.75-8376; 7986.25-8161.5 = 1.09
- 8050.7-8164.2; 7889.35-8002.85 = 1.30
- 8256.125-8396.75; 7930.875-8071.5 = 1.21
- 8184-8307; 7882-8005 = 1.32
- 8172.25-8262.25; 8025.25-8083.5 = 1.06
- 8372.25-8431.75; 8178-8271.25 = 1.03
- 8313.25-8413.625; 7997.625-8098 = 1.12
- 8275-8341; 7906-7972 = 1.36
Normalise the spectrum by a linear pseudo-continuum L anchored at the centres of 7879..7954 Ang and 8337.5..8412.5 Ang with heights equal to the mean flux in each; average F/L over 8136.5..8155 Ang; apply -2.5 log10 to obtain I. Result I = -0.183 mag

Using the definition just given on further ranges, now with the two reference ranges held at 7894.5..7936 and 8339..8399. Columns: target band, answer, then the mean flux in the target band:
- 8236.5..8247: -0.13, 62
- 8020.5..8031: -0.11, 54.2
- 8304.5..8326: -0.05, 59.6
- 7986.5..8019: -0.09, 52.7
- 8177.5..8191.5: 0.01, 53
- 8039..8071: -0.16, 58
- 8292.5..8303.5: -0.06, 59.4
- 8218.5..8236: -0.14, 61.9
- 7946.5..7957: -0.04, 49.1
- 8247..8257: -0.13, 61.9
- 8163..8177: -0.18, 62.8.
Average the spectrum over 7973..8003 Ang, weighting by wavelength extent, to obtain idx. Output 51.4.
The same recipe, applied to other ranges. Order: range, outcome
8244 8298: 61.5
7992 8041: 53.9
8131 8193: 60.1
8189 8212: 54.6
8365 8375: 59.4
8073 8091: 59.4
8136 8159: 62.4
